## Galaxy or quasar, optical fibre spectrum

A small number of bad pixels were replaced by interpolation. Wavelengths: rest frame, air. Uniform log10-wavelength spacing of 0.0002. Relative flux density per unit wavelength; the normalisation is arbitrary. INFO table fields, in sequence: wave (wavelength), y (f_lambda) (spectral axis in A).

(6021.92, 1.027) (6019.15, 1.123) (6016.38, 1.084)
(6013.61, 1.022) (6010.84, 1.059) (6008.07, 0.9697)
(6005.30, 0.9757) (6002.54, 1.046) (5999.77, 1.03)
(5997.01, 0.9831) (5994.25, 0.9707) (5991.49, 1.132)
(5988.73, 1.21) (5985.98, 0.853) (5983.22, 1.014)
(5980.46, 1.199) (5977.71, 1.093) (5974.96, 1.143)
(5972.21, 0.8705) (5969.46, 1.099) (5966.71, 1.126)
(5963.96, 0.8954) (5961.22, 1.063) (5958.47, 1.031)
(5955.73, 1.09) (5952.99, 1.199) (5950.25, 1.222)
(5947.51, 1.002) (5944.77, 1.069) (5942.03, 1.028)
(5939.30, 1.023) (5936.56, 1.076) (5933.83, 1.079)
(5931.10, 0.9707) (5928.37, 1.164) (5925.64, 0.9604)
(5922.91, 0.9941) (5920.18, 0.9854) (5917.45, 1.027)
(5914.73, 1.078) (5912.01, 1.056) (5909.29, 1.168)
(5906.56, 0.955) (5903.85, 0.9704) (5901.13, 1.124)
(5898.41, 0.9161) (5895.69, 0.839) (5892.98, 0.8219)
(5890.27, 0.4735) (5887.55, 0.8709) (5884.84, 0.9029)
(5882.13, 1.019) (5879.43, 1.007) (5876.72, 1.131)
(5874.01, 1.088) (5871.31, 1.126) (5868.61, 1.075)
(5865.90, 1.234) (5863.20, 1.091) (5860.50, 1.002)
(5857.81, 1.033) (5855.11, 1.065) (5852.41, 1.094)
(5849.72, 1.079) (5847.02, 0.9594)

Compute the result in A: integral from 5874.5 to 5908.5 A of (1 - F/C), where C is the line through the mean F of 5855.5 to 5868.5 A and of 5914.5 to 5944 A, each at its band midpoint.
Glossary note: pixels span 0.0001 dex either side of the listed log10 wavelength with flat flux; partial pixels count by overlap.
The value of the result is 4.3 A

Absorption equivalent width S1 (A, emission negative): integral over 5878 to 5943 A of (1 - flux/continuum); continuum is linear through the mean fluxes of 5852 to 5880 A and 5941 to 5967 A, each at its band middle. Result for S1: 5.98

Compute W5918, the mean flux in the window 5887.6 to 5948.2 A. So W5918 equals 0.987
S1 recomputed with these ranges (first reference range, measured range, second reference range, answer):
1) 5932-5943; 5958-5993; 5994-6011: -1.18 A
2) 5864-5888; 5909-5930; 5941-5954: 0.74 A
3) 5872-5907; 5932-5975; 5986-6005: -2.59 A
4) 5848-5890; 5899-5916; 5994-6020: -0.28 A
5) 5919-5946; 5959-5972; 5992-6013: -0.07 A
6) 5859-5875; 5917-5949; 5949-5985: 1.58 A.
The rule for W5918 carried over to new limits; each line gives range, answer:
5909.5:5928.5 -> 1.04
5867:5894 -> 0.955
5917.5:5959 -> 1.06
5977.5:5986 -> 1.06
